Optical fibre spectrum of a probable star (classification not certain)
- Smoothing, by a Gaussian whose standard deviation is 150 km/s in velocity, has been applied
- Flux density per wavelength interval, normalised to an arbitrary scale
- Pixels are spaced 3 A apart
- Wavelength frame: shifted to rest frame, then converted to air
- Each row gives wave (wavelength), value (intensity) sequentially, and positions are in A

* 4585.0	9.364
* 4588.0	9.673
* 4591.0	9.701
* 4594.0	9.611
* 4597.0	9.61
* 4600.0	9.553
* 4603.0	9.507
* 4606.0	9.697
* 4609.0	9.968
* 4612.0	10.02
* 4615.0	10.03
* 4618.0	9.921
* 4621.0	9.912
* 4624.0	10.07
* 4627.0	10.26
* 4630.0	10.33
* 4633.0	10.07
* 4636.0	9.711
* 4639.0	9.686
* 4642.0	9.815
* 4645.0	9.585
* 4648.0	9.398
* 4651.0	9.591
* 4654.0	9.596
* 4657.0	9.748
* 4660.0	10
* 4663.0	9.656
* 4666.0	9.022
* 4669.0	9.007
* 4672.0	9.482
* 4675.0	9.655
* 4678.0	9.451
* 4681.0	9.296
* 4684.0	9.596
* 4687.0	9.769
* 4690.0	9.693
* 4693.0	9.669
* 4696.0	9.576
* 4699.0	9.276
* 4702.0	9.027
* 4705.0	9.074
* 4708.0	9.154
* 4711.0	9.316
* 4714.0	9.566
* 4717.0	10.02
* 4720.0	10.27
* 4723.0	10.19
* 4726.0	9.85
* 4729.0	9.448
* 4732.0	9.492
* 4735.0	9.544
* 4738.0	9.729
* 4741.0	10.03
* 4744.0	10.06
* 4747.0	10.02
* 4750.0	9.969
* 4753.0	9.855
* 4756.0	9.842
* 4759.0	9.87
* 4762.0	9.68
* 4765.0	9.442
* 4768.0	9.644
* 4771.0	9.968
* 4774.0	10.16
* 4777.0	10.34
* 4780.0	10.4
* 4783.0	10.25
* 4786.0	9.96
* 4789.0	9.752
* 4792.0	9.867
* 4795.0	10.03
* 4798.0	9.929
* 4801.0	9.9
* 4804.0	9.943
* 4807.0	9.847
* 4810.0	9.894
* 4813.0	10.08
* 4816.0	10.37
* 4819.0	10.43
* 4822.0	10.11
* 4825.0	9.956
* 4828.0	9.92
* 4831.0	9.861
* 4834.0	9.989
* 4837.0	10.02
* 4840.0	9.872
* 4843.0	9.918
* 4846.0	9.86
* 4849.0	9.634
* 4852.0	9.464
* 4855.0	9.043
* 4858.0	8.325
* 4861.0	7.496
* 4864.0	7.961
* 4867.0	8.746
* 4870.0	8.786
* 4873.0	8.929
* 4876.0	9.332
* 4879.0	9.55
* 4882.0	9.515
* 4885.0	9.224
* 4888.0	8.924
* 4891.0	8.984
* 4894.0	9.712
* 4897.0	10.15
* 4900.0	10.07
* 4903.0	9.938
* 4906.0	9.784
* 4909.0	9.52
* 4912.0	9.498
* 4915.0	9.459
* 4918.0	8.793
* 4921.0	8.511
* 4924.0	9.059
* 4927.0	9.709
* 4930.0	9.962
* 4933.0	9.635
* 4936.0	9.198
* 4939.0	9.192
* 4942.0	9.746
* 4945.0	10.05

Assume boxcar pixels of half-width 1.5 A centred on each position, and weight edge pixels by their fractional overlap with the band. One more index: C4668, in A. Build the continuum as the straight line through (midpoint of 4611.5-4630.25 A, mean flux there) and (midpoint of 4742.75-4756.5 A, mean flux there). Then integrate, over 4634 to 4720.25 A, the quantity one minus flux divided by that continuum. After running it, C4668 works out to 4.2 A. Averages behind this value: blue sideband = 10.1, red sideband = 9.95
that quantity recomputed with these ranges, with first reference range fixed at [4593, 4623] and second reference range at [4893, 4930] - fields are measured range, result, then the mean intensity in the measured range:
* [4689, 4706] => 0.6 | 9.39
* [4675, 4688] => 0.3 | 9.53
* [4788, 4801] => -0.4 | 9.9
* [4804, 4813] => -0.3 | 9.92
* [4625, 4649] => -0.3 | 9.87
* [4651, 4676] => 0.6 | 9.52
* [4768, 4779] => -0.5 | 10.1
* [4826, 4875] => 1.7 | 9.25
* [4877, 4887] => 0.2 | 9.4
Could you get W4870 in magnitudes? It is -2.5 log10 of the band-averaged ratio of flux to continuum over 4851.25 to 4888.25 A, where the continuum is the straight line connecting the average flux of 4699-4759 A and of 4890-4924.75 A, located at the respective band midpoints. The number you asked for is 0.08 mag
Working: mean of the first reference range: 9.7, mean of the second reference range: 9.47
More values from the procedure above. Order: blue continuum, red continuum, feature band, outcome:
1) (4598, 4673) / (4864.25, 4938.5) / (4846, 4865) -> 0.08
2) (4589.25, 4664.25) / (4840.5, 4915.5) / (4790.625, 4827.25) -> -0.07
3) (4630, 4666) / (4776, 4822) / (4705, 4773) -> 0.02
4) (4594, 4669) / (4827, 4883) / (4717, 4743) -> -0.03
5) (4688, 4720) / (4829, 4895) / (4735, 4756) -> -0.06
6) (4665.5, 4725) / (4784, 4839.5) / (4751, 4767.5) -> 0.00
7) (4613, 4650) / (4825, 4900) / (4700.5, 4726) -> 0.01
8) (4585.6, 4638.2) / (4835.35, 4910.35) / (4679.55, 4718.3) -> 0.02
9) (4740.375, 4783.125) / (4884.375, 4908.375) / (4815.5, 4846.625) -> -0.03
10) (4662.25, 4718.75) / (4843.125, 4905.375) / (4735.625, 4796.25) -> -0.07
